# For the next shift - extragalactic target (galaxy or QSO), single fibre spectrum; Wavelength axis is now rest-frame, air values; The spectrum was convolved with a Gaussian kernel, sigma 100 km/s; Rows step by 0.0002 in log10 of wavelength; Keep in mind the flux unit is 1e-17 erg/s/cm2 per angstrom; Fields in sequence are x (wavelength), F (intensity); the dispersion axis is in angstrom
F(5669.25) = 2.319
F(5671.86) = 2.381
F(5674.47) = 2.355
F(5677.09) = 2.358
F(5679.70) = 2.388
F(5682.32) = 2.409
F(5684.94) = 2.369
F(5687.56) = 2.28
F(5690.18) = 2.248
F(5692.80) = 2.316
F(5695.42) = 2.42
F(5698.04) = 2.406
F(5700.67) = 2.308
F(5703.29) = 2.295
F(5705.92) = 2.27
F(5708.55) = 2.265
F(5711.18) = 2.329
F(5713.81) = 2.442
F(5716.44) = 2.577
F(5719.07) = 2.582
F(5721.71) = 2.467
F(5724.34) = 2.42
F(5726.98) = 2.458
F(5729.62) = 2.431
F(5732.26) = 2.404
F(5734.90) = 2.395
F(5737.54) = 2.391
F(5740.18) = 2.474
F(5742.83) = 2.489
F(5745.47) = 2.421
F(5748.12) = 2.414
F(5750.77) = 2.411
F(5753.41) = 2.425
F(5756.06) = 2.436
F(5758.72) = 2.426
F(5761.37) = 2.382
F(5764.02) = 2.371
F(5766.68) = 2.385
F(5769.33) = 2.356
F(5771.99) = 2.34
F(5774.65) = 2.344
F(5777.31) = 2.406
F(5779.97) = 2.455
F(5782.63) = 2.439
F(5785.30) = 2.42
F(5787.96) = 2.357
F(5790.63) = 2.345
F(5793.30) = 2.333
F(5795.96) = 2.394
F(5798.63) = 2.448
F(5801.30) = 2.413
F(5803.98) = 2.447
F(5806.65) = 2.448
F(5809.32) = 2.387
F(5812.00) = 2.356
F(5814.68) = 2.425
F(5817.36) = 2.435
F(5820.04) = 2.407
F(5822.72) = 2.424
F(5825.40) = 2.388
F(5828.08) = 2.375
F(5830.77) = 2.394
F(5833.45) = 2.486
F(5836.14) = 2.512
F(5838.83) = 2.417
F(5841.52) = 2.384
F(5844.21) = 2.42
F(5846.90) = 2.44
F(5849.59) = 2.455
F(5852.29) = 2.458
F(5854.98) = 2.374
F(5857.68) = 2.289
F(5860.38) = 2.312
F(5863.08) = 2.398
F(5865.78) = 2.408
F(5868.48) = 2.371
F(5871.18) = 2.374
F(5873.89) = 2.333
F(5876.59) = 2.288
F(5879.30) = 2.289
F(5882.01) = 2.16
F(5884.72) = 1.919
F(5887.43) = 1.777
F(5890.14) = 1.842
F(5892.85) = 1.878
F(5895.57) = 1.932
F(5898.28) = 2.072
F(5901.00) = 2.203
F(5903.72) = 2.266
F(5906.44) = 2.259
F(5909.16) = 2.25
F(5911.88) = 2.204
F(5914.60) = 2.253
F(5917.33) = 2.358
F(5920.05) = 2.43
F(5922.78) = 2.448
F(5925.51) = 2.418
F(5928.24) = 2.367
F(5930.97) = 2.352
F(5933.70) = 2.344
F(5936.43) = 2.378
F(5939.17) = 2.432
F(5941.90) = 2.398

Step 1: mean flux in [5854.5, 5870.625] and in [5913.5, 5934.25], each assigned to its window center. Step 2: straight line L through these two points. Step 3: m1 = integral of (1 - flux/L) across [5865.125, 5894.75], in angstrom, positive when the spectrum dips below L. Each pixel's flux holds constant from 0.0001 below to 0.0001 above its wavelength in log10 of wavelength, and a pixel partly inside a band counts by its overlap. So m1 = 2.8 angstrom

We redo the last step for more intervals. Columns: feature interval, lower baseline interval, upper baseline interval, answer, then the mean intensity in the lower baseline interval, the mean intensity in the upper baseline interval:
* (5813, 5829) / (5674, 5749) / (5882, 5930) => -1.0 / 2.39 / 2.17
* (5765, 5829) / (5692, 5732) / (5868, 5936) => -2.2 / 2.4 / 2.22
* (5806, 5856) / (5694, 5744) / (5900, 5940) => -1.1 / 2.41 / 2.33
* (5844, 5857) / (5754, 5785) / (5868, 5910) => -1.2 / 2.4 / 2.13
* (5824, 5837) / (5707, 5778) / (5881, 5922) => -1.0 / 2.42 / 2.12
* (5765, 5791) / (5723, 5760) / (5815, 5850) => 0.4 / 2.43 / 2.43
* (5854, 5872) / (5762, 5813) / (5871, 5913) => -1.4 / 2.39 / 2.12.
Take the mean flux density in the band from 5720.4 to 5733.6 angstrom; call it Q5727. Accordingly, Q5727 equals 2.44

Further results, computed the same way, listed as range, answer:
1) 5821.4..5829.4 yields 2.4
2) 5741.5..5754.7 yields 2.43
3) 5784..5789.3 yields 2.39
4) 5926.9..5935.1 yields 2.36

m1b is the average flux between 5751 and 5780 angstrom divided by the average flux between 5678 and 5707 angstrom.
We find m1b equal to 1.02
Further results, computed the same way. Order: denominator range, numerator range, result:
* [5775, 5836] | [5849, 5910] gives 0.92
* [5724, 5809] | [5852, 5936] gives 0.93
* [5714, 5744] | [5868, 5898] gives 0.85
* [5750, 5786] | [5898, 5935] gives 0.96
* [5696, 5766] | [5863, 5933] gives 0.92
